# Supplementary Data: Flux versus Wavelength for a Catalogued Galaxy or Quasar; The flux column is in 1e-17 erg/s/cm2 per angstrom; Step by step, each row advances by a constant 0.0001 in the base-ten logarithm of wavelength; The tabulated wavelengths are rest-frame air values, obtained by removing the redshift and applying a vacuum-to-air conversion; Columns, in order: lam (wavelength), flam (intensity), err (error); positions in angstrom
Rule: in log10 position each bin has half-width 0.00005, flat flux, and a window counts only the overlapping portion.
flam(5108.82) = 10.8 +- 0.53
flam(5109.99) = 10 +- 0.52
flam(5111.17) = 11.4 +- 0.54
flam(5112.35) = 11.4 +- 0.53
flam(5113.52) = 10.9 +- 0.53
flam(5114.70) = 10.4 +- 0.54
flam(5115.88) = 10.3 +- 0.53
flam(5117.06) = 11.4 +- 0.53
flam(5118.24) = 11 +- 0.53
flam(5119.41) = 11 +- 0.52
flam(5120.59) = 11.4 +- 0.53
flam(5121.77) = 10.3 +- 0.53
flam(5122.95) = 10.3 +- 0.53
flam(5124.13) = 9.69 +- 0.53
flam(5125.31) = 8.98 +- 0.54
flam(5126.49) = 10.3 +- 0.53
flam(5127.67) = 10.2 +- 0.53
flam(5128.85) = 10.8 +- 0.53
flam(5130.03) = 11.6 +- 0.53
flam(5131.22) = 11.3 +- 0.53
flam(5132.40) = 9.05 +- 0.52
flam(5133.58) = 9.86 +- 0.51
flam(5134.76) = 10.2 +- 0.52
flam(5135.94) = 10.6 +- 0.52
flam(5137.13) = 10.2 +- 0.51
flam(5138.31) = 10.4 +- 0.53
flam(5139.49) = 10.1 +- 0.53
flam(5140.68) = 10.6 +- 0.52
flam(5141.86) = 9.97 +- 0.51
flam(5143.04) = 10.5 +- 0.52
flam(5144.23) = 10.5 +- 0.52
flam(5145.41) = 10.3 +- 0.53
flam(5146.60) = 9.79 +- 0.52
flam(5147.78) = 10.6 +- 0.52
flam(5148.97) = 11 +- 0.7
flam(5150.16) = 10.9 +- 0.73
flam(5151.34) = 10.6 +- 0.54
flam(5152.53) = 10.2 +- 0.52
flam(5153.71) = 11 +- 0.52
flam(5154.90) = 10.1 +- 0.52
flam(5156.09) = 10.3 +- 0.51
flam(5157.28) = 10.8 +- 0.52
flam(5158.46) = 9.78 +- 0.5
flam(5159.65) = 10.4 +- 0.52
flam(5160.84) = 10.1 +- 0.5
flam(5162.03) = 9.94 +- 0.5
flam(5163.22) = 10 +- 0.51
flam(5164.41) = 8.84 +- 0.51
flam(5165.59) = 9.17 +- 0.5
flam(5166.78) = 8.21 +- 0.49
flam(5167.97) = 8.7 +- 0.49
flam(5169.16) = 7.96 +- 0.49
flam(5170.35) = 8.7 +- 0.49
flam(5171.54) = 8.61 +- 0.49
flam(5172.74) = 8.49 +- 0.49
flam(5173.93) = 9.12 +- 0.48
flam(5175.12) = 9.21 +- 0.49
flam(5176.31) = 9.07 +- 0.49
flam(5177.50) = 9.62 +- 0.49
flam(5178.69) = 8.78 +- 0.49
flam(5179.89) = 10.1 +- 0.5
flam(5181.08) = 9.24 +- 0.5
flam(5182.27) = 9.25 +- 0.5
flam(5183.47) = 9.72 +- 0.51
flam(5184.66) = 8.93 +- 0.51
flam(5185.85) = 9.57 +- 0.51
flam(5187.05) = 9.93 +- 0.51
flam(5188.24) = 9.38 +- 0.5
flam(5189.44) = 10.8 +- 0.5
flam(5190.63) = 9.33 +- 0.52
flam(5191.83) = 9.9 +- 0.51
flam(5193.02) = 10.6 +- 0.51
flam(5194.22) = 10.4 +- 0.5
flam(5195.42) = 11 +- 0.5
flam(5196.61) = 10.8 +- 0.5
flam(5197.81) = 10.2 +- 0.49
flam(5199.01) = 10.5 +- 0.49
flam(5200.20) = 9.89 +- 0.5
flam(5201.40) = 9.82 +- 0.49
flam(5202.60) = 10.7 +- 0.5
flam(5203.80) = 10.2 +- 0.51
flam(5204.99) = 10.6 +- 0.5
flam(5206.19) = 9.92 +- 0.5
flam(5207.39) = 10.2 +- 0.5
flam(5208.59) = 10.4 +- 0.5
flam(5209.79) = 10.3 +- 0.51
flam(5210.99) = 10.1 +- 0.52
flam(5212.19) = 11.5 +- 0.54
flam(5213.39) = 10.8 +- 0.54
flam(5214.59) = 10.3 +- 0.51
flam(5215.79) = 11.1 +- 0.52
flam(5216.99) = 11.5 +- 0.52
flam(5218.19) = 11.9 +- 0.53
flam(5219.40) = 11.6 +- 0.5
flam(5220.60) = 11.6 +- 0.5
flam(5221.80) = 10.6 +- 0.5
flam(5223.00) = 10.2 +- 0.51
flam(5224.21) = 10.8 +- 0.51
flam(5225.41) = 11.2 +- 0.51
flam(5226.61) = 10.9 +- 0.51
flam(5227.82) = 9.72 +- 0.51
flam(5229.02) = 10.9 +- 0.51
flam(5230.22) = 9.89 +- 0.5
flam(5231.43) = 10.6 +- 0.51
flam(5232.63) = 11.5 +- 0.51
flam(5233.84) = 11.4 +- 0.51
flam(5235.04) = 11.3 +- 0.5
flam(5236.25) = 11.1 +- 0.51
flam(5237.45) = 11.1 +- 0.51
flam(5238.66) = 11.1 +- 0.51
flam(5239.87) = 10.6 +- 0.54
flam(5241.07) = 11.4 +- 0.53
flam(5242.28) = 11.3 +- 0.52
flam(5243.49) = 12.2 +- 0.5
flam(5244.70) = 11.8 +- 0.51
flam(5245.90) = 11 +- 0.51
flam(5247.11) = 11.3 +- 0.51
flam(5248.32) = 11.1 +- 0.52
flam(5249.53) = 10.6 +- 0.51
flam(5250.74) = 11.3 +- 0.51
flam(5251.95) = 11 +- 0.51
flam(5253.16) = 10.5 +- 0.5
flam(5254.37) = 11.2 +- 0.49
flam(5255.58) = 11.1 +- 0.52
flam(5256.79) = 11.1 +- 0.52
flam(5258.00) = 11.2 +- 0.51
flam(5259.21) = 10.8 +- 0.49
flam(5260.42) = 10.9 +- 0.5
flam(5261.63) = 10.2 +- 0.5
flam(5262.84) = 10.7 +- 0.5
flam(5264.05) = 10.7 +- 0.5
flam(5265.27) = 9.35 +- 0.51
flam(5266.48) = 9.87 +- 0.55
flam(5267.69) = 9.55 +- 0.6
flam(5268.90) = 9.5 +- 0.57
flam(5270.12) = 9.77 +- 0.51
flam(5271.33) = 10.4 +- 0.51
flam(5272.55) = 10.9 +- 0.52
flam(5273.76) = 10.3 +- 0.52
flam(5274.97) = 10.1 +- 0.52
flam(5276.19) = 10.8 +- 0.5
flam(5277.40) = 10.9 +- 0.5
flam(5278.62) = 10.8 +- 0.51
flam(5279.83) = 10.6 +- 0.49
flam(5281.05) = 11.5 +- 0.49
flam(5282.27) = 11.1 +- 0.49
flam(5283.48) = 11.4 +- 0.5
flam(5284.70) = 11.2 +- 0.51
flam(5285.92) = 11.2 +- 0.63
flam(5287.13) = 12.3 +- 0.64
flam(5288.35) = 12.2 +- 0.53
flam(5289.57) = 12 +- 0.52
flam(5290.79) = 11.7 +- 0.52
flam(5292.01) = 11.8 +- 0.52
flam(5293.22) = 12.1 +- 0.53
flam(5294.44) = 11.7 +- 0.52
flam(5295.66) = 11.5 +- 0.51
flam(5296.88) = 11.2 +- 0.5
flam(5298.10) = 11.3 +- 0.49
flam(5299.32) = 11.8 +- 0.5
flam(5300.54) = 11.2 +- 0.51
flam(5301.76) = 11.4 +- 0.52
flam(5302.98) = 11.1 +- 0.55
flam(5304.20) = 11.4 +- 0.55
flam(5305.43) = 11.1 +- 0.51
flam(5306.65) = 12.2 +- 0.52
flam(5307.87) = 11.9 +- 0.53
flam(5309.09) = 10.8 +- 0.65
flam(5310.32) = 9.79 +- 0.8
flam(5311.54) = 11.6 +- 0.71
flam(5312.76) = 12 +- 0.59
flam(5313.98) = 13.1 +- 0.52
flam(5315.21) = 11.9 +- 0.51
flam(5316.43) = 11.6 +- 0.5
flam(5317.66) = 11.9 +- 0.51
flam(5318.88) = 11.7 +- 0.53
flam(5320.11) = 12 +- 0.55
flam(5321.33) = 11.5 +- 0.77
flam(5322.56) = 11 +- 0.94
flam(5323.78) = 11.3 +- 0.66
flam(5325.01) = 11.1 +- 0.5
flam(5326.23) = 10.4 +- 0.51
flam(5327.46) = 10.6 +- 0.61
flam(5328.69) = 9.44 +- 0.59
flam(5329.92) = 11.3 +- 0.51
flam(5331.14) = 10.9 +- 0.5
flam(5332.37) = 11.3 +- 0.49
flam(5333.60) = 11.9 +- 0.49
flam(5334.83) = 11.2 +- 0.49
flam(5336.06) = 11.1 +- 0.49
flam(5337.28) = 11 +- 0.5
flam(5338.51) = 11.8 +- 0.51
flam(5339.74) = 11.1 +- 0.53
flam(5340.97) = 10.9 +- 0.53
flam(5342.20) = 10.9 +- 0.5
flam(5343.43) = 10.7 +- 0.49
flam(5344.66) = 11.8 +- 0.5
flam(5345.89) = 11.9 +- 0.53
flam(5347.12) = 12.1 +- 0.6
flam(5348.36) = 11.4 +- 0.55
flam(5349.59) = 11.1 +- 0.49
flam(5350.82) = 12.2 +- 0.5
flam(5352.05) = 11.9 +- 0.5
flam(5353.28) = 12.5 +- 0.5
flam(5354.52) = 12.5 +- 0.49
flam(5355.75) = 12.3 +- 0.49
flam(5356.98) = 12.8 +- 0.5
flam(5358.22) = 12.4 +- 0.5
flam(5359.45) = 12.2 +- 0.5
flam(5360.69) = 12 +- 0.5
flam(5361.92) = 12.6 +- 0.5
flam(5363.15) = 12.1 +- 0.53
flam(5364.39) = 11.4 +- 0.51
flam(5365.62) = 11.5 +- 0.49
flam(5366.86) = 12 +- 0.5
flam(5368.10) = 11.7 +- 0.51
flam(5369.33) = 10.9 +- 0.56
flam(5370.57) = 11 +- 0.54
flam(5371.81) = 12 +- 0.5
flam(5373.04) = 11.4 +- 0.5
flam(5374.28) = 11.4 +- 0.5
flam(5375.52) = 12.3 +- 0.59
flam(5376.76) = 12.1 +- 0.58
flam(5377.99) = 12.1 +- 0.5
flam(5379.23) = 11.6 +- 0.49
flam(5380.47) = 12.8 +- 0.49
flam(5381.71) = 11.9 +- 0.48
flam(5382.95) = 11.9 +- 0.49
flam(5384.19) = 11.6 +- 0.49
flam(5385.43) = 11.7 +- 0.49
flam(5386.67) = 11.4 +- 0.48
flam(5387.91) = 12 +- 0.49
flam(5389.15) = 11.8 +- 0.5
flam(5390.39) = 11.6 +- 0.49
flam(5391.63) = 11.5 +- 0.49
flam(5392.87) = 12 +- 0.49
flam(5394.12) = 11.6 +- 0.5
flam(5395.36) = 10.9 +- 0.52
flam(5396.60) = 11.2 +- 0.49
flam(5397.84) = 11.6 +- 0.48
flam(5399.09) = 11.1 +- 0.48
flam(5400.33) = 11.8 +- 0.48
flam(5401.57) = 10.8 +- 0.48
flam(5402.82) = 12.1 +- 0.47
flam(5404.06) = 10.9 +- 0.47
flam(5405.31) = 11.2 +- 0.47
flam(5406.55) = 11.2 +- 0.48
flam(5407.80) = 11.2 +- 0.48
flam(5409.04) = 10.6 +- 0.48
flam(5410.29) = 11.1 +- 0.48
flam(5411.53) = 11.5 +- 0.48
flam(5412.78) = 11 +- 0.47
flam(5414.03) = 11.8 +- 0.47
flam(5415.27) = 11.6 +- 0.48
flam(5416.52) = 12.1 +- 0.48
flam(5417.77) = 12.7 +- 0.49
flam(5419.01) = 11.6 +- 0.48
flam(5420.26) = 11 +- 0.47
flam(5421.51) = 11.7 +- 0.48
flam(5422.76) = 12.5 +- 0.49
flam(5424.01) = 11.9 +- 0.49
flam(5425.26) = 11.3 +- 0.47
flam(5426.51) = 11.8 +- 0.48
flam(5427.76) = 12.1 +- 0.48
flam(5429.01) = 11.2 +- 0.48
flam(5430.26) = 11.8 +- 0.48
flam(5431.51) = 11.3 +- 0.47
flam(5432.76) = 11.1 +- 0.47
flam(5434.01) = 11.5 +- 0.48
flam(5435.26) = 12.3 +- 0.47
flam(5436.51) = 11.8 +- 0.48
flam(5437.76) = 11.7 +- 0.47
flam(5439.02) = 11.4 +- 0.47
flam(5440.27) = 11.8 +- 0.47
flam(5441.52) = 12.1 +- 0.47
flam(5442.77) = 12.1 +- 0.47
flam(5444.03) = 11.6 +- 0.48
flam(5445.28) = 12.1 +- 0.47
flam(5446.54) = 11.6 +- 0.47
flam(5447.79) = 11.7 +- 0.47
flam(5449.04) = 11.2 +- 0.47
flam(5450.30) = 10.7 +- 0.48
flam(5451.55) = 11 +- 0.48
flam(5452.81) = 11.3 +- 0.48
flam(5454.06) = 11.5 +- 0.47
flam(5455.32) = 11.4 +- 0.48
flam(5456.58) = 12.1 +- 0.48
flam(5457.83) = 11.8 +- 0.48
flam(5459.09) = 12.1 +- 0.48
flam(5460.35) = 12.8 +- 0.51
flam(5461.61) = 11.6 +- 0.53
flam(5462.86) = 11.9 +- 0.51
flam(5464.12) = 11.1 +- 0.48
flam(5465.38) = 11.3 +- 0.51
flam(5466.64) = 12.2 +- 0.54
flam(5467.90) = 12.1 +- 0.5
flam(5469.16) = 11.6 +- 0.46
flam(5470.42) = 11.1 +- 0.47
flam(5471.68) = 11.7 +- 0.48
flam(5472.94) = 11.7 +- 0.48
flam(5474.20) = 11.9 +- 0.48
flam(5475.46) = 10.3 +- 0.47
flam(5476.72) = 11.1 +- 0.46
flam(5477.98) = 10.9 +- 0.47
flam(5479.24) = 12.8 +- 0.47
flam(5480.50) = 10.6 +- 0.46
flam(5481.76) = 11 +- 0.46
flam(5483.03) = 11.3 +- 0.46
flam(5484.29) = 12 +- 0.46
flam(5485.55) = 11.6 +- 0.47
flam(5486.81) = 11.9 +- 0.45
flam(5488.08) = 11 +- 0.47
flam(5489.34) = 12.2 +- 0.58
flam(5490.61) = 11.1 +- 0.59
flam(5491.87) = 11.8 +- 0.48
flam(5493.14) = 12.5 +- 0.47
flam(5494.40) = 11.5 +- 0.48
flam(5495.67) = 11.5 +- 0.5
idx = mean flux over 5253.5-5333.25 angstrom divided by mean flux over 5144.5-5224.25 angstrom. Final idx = 1.11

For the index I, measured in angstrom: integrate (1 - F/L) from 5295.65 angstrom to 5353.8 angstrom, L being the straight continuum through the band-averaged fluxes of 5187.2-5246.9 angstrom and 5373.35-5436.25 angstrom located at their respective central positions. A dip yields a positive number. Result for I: -0.78 angstrom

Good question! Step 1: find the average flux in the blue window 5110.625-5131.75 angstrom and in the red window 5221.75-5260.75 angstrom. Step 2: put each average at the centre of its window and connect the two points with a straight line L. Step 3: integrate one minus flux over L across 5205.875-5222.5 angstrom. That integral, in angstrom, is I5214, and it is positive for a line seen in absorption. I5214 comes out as 0.1 angstrom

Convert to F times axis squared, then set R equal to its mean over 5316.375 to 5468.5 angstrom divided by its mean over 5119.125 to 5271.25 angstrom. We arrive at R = 1.21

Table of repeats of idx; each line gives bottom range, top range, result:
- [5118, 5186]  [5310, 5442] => 1.17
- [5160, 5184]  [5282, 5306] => 1.26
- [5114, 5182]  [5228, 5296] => 1.10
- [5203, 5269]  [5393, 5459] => 1.07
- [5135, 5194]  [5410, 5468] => 1.19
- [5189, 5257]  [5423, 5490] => 1.07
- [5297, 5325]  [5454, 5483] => 1.01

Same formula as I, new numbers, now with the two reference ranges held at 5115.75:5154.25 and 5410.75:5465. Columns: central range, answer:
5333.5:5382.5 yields -1.76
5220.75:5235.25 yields 0.09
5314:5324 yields -0.46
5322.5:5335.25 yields 0.33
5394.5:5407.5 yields 0.27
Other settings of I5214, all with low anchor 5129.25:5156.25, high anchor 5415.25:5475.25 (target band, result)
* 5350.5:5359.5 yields -0.8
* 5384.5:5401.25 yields -0.1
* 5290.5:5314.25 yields -0.9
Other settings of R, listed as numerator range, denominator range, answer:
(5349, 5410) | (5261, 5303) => 1.11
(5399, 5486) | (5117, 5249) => 1.24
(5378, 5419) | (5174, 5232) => 1.21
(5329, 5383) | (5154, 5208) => 1.29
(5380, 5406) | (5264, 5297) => 1.10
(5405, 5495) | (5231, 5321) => 1.11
